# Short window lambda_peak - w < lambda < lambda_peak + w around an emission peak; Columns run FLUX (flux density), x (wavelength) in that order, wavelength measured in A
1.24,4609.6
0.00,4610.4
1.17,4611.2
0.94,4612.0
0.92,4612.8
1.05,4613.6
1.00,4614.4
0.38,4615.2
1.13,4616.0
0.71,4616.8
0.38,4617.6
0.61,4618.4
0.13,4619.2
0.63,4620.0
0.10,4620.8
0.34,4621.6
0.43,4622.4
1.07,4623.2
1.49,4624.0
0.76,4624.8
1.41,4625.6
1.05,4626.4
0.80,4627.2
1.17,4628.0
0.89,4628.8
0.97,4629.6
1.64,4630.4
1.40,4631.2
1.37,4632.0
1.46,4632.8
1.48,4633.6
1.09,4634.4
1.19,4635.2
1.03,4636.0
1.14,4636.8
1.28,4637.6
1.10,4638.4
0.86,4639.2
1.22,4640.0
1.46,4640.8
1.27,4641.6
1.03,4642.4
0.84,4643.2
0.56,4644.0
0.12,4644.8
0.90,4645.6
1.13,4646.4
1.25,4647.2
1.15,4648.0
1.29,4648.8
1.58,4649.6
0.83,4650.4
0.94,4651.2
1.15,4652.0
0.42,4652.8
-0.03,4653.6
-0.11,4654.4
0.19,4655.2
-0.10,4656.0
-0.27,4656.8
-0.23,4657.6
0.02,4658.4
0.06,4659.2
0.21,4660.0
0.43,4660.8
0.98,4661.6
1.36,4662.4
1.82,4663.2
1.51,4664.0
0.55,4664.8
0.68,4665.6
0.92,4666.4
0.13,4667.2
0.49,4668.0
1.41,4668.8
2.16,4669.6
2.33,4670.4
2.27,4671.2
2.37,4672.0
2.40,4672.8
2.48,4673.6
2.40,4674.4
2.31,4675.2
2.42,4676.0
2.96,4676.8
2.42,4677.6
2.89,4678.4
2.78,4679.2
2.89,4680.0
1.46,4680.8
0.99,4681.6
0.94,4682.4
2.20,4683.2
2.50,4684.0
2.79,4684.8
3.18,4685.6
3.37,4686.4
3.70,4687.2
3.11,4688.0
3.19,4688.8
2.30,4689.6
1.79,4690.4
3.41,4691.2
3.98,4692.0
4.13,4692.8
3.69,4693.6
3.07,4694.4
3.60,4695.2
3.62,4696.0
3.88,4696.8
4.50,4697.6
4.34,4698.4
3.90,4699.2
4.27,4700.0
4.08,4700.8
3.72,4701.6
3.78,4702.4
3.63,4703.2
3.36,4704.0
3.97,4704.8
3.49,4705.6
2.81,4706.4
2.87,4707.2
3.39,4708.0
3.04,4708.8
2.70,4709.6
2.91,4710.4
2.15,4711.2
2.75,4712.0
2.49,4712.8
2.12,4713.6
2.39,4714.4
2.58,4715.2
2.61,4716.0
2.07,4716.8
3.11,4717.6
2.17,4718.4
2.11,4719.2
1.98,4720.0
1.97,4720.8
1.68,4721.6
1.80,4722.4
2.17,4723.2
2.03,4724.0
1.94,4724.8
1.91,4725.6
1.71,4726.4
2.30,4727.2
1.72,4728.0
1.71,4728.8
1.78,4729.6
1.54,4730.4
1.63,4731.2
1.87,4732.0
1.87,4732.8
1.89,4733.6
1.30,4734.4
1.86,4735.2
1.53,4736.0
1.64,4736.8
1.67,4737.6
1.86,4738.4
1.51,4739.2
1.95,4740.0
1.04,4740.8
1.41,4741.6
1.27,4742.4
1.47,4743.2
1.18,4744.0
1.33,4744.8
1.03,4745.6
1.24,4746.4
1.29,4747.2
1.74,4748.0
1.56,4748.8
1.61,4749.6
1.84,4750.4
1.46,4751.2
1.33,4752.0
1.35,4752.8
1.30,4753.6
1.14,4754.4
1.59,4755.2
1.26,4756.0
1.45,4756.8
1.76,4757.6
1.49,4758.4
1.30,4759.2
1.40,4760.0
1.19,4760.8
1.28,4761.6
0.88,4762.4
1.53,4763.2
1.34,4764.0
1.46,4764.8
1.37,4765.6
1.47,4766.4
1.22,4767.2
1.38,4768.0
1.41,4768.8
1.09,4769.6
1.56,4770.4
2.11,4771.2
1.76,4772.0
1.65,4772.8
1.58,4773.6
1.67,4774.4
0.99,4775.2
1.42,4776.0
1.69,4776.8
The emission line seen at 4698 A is Lyman alpha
